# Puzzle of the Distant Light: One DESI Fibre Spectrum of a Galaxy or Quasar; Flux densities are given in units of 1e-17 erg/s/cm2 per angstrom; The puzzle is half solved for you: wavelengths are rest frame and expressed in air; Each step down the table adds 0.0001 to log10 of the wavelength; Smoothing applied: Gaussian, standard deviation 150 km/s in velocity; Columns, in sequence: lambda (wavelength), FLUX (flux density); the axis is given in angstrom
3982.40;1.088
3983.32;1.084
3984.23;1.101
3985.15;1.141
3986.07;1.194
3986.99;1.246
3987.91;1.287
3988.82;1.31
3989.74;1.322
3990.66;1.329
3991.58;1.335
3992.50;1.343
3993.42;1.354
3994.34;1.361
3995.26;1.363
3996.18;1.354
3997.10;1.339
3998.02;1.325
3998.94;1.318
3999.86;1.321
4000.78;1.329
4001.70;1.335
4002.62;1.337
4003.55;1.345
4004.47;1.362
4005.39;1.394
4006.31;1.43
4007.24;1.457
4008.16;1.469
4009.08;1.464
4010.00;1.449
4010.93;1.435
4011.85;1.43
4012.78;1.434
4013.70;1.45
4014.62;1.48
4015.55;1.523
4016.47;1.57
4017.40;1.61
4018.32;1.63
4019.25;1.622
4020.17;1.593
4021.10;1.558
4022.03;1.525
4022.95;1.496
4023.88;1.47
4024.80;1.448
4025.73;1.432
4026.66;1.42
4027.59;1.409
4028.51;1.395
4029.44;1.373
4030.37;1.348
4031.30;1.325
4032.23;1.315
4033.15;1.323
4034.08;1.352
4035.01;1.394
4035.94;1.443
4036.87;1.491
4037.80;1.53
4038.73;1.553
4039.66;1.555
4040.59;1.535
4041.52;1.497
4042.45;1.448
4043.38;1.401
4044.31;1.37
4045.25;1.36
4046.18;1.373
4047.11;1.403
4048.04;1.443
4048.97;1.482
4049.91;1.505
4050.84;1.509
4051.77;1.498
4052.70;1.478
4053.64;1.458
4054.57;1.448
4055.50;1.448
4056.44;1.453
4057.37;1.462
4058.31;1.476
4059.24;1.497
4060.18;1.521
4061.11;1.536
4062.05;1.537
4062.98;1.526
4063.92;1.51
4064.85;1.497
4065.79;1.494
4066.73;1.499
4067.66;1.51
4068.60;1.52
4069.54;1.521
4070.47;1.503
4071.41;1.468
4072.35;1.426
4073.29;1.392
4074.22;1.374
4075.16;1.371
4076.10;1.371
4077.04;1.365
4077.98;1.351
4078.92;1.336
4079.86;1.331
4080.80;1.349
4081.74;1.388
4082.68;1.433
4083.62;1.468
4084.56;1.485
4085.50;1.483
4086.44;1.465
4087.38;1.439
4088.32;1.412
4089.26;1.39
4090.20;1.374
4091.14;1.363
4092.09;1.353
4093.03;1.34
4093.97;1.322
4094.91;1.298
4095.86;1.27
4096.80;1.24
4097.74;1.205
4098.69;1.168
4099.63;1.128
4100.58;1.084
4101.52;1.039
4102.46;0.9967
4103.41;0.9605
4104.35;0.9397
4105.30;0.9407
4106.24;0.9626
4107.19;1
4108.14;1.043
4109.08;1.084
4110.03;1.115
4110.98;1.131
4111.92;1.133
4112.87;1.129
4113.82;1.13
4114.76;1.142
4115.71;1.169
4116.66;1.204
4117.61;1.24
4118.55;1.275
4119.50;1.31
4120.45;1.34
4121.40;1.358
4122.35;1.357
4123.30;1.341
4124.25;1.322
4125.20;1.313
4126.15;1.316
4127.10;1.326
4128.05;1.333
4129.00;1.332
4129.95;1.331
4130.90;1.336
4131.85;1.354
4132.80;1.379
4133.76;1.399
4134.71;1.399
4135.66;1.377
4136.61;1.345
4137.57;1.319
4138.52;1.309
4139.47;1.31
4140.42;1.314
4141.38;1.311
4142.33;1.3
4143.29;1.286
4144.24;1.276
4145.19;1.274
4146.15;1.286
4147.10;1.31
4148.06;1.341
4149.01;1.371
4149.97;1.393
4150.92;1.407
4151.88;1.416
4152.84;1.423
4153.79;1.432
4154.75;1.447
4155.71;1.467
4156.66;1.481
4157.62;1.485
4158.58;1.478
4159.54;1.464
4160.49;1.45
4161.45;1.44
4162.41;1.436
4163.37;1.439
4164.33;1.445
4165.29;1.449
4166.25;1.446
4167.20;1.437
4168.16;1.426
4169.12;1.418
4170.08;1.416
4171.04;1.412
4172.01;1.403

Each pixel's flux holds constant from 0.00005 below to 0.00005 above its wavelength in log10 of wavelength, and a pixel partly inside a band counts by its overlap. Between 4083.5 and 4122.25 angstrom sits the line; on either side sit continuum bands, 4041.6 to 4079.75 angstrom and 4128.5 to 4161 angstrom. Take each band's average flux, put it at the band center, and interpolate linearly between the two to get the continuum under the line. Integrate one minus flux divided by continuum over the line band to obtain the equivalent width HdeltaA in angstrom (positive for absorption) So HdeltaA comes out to 5.4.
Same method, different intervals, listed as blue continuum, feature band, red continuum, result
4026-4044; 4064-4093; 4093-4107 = -4.88 angstrom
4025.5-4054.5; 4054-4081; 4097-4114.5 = -3.61 angstrom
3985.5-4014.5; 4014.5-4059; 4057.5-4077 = -1.25 angstrom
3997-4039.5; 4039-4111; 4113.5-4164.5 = 1.86 angstrom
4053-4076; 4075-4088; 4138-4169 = 0.50 angstrom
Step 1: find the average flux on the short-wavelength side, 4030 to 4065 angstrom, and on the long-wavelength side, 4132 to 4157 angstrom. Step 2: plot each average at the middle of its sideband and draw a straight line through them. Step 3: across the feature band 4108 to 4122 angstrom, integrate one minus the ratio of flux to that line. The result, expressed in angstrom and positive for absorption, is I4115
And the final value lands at 2.0 angstrom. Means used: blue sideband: 1.46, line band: 1.19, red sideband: 1.36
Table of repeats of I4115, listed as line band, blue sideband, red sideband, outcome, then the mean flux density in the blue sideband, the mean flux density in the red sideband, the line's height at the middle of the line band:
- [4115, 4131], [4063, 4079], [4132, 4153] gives 0.78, 1.45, 1.34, 1.37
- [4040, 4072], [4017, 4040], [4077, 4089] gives -0.89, 1.46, 1.41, 1.44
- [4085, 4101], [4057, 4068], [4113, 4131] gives 0.90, 1.51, 1.28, 1.39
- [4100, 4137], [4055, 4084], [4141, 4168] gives 5.42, 1.45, 1.4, 1.42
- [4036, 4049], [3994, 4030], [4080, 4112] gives -0.91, 1.44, 1.23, 1.36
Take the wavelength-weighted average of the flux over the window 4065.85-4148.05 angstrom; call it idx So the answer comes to 1.3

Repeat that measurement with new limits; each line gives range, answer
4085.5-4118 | 1.19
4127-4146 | 1.33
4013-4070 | 1.47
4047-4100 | 1.42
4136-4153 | 1.33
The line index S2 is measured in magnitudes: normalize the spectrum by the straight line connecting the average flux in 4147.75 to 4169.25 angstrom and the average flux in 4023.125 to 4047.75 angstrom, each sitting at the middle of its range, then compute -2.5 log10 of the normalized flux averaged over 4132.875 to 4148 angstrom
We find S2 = 0.09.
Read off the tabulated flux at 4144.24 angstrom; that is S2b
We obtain 1.276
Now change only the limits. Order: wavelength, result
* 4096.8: 1.24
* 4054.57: 1.448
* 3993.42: 1.354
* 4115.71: 1.169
